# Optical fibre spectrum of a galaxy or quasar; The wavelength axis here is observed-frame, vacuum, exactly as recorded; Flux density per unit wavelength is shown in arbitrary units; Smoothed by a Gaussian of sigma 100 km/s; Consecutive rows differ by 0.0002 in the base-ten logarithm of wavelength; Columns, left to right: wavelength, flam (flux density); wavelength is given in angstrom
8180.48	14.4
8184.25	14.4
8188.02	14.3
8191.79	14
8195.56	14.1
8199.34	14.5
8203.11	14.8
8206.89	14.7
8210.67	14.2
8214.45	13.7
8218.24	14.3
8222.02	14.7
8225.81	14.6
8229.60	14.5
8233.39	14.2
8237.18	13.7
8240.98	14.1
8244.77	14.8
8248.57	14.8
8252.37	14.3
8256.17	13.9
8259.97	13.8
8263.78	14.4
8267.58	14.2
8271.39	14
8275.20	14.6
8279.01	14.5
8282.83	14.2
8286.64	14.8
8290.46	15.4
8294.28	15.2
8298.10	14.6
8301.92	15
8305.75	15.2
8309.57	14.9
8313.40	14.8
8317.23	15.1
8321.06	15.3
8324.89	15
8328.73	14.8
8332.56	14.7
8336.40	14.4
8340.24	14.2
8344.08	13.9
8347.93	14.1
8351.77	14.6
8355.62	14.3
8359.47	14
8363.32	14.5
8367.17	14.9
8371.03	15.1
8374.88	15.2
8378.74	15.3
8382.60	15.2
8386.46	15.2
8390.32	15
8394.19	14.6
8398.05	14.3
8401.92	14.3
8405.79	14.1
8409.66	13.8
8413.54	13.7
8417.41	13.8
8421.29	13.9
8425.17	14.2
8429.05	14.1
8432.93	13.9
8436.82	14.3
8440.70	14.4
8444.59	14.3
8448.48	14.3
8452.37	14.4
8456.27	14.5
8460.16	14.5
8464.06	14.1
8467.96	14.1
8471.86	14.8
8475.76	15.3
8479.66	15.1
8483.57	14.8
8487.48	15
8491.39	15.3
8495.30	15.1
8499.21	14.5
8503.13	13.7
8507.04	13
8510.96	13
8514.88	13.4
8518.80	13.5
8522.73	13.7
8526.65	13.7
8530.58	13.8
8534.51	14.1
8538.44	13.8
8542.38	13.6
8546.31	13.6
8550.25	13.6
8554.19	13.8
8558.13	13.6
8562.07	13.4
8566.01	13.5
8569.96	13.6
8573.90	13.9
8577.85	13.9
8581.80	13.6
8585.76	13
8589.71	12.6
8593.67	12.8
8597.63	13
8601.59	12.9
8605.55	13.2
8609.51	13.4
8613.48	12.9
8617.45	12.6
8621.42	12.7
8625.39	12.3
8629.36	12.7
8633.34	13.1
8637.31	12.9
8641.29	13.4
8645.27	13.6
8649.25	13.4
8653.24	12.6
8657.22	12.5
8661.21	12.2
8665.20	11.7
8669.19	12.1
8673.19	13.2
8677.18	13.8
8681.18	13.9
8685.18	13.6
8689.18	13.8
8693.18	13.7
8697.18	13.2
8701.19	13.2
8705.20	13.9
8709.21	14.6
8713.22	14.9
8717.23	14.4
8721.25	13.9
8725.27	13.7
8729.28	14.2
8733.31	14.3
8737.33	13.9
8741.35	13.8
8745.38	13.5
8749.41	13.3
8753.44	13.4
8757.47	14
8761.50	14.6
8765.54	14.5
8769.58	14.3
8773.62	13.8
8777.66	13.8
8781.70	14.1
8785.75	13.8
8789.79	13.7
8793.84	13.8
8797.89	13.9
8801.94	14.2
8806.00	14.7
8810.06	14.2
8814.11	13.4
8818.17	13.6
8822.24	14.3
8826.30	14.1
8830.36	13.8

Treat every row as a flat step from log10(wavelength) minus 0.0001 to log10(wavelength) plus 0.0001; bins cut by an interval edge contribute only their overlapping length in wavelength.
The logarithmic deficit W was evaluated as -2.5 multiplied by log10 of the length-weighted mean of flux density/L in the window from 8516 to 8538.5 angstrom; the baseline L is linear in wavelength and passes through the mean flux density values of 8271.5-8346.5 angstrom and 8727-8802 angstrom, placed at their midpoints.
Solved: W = 0.05 mag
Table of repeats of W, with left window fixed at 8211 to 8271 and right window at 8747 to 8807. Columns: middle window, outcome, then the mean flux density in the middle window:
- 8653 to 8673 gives 0.15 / 12.3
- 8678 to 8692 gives 0.02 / 13.8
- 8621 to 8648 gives 0.09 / 13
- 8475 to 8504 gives -0.06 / 14.9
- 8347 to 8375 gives -0.03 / 14.6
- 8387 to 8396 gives -0.05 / 14.9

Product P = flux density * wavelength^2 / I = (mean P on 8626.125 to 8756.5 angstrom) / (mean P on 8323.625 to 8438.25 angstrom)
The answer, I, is 1.00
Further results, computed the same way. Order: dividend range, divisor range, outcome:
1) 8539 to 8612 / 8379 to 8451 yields 0.97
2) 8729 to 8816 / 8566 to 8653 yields 1.11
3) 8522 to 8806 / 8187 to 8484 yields 1.01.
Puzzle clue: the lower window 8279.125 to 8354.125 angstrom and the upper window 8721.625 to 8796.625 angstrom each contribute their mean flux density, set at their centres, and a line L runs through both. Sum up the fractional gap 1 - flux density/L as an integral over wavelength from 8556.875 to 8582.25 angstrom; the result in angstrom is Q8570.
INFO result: 1.11 angstrom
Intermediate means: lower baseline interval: 14.7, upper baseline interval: 13.9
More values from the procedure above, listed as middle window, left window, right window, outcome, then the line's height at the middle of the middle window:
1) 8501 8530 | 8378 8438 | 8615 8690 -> 0.6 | 13.7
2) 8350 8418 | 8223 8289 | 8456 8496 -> 0.1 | 14.6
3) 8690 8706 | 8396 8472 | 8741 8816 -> 0.6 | 14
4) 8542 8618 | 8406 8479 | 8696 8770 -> 4.3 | 14.1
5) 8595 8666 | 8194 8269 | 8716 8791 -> 5.9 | 14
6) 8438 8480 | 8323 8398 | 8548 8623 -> -1.3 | 14.1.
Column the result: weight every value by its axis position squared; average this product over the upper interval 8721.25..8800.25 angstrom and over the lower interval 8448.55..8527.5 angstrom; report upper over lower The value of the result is 1.04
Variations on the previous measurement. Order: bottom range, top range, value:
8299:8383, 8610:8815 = 1.00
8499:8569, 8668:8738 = 1.06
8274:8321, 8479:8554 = 0.99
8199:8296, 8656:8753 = 1.05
